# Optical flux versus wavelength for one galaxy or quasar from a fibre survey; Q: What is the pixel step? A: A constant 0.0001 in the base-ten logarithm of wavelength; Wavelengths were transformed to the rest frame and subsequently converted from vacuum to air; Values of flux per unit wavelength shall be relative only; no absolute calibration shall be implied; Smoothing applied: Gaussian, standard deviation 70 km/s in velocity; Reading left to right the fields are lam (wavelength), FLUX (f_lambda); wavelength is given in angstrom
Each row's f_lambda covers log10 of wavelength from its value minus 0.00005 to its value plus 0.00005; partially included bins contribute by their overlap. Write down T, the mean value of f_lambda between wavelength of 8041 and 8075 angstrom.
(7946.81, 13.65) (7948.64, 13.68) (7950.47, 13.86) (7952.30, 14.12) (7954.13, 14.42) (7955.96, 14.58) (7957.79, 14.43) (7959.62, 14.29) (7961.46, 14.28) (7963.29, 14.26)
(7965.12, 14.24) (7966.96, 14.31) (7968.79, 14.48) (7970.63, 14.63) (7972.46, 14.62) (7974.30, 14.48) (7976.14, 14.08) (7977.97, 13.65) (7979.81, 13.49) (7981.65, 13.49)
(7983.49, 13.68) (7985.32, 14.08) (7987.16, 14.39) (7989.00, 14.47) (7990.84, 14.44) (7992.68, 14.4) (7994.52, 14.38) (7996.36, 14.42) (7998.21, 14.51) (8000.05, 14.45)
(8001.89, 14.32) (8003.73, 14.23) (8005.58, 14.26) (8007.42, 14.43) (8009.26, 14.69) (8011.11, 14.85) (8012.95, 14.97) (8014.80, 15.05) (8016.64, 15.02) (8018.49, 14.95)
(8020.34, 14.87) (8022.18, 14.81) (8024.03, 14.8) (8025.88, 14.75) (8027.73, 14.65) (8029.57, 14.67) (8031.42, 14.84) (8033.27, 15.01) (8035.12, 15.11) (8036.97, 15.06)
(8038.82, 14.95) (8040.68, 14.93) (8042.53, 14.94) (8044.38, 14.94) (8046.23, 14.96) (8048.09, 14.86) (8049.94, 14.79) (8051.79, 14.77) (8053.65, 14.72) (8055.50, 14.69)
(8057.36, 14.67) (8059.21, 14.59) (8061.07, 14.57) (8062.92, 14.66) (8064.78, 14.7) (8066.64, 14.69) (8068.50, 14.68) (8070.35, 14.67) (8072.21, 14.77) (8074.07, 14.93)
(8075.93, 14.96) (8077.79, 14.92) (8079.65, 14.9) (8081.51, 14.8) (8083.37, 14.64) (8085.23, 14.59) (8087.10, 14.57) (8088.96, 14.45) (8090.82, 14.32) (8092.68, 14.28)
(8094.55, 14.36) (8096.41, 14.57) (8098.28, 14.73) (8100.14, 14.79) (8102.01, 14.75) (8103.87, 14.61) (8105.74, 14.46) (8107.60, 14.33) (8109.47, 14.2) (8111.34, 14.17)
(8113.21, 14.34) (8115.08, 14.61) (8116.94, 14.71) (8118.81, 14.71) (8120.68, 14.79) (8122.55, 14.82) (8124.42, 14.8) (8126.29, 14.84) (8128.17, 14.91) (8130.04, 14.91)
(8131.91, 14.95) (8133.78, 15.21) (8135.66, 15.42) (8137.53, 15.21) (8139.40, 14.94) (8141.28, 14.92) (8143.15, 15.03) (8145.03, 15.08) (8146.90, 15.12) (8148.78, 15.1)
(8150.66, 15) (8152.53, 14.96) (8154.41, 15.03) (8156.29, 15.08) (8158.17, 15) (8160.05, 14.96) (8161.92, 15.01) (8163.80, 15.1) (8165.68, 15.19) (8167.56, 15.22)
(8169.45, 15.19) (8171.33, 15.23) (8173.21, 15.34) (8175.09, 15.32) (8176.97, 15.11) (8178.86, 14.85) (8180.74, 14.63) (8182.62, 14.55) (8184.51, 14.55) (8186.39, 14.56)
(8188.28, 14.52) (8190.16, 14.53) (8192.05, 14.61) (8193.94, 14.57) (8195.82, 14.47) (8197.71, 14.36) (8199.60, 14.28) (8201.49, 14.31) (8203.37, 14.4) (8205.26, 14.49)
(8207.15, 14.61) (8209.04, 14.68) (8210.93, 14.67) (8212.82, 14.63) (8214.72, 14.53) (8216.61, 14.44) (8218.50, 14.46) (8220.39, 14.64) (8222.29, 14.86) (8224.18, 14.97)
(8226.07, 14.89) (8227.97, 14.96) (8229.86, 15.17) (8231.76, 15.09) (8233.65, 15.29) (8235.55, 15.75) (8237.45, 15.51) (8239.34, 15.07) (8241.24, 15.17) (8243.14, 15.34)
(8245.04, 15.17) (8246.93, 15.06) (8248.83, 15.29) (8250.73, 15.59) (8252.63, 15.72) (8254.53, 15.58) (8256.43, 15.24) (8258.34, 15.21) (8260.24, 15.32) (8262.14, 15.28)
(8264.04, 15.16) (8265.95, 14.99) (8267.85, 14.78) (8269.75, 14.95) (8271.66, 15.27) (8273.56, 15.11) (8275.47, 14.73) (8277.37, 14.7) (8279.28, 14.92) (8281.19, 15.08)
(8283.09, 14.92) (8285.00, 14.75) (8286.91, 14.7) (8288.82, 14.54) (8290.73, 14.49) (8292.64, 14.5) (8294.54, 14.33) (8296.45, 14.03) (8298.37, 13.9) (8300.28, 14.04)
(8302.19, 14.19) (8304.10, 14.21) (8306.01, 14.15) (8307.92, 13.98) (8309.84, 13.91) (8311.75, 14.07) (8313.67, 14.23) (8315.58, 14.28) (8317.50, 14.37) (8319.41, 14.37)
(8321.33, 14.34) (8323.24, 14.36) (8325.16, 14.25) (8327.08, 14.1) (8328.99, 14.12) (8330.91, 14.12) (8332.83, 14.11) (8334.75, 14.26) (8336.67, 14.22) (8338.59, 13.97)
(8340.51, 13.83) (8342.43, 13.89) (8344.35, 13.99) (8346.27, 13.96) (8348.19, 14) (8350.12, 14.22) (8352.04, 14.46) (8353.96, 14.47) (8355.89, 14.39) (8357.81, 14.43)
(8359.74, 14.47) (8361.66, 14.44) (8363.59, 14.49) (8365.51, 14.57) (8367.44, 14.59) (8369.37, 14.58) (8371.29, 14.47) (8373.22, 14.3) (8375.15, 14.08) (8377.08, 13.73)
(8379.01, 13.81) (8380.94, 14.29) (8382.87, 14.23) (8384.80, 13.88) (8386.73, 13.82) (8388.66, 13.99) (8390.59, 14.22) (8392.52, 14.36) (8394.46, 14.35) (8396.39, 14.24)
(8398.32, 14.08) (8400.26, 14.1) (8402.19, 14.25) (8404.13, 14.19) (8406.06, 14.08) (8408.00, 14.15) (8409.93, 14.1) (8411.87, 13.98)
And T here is 14.8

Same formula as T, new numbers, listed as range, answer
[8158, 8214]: 14.8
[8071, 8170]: 14.8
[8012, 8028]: 14.9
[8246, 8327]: 14.7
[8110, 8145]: 14.8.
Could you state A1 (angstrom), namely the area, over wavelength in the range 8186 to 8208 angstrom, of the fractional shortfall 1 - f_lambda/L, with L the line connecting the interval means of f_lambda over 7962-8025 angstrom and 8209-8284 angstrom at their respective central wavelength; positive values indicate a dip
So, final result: 0.7 angstrom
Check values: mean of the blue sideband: 14.4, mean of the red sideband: 15.1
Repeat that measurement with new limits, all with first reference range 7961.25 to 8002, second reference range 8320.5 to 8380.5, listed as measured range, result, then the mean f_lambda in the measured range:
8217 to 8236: -1.0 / 15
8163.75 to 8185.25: -1.2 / 15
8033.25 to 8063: -1.3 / 14.8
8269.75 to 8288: -0.9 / 14.9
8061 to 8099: -1.1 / 14.7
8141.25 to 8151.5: -0.6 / 15.1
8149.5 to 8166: -0.9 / 15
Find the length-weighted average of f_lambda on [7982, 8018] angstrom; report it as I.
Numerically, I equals 14.5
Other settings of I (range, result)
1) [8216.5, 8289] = 15.1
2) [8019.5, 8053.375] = 14.9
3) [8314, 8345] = 14.2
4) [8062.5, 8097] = 14.7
